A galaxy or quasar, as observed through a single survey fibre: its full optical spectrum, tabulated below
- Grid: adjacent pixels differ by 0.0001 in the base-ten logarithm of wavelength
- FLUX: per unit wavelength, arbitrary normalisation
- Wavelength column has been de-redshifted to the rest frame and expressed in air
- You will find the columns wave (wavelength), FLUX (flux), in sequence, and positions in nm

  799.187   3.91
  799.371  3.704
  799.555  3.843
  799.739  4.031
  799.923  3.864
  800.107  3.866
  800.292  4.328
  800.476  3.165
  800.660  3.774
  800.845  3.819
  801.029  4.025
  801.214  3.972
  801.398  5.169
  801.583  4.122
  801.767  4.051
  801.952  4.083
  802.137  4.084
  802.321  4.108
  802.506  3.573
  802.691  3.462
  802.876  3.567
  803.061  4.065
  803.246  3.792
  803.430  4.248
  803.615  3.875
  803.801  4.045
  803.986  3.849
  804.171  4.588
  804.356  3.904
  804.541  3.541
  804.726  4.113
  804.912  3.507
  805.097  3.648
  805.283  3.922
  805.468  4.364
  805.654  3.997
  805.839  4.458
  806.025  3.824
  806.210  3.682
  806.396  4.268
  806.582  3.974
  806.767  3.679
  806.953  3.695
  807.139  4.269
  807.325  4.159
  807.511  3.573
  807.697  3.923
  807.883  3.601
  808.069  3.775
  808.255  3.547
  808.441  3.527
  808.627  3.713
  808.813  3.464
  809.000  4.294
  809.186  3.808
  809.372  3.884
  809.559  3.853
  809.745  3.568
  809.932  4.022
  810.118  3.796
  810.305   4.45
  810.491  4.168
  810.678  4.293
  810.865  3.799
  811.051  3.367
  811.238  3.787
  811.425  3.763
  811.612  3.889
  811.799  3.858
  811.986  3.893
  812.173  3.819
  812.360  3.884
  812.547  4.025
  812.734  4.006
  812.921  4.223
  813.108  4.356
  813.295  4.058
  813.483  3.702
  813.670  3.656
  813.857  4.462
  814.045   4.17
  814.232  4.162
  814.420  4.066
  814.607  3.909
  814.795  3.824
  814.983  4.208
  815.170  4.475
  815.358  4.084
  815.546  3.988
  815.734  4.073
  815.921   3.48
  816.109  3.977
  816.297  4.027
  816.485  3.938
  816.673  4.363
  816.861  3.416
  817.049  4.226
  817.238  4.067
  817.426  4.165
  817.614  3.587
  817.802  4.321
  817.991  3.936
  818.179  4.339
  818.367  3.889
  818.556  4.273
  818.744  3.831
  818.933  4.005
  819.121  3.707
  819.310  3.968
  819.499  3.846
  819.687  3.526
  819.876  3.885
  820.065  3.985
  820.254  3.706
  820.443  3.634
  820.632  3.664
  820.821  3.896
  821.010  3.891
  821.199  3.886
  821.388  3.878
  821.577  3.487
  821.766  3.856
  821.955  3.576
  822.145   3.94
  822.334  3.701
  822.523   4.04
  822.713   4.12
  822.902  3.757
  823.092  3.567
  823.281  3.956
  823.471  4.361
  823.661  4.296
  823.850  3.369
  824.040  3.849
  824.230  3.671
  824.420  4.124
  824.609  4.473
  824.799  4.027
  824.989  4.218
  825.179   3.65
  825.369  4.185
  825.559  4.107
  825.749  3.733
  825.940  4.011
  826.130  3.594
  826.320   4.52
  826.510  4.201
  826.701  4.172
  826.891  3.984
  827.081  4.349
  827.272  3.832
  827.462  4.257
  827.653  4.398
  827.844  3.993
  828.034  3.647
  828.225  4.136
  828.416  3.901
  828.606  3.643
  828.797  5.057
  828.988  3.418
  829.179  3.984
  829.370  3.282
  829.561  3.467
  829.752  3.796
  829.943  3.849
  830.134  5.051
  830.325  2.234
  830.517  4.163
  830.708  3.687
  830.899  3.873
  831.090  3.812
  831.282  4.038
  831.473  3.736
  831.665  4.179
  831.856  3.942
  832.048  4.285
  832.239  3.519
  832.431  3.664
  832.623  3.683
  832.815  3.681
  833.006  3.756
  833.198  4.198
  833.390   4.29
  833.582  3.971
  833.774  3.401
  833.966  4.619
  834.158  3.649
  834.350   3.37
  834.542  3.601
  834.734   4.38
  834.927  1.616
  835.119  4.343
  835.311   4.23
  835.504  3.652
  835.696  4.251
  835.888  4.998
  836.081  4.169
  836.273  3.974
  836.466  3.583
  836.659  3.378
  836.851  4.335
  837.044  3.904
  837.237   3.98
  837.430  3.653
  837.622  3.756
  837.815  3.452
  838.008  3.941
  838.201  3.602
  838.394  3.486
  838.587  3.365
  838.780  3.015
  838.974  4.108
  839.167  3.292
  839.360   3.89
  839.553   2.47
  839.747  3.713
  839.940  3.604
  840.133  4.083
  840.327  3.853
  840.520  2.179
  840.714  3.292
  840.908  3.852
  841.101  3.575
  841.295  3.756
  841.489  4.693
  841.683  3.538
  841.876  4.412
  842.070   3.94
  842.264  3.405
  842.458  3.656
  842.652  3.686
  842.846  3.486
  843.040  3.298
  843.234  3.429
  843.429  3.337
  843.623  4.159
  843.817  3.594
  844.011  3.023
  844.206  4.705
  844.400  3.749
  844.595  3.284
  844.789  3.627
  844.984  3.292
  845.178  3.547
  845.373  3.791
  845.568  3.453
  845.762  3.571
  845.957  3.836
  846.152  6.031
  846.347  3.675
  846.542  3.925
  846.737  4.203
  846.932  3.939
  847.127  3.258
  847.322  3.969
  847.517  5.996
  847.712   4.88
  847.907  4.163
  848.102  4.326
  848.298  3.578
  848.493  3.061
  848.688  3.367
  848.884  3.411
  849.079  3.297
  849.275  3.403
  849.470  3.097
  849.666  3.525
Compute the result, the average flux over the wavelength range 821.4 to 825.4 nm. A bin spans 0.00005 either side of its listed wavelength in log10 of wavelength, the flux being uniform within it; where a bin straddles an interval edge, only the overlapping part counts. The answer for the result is 3.91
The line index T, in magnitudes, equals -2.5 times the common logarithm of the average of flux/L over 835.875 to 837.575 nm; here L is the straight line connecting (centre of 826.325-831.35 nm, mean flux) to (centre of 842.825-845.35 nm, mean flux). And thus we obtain -0.05 mag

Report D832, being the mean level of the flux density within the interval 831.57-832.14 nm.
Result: 4.13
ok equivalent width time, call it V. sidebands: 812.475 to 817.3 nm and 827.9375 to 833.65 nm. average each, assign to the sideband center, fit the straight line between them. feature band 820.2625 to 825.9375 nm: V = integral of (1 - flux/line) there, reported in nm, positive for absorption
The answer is 0.08 nm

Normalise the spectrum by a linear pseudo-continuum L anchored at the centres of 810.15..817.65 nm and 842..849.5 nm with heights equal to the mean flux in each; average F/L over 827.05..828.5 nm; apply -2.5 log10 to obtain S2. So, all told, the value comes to -0.04 mag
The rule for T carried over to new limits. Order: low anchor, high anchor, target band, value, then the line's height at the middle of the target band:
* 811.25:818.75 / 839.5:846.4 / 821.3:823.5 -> 0.024 mag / 3.93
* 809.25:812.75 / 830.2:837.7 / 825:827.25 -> -0.051 mag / 3.86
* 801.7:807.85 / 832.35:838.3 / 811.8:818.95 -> -0.033 mag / 3.9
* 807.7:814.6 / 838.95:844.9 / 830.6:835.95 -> -0.046 mag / 3.71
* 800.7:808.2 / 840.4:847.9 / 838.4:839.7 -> 0.139 mag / 3.84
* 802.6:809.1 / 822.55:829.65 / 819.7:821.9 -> 0.049 mag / 3.96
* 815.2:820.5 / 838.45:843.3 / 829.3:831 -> 0.010 mag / 3.75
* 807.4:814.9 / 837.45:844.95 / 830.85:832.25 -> -0.070 mag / 3.7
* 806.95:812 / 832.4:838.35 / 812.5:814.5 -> -0.064 mag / 3.85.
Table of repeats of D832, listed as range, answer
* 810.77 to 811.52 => 3.68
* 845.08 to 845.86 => 3.59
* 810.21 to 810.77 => 4.3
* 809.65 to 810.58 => 4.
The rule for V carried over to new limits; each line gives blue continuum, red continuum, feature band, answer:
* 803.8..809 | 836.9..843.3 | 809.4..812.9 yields -0.056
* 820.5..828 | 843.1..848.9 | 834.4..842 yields 0.370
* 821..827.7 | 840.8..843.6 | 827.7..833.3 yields 0.046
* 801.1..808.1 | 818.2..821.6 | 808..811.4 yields 0.074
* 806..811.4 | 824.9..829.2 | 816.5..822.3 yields 0.108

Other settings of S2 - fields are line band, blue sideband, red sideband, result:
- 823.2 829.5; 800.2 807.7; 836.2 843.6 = -0.071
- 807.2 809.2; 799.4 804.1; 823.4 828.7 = 0.057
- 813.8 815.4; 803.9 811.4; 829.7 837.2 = -0.070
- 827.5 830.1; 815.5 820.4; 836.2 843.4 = -0.039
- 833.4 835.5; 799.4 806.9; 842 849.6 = 0.025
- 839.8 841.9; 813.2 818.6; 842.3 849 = 0.049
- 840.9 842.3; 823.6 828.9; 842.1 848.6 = -0.010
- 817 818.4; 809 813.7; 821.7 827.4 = -0.032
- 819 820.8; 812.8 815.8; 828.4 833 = 0.062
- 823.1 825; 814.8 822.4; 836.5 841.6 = -0.046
